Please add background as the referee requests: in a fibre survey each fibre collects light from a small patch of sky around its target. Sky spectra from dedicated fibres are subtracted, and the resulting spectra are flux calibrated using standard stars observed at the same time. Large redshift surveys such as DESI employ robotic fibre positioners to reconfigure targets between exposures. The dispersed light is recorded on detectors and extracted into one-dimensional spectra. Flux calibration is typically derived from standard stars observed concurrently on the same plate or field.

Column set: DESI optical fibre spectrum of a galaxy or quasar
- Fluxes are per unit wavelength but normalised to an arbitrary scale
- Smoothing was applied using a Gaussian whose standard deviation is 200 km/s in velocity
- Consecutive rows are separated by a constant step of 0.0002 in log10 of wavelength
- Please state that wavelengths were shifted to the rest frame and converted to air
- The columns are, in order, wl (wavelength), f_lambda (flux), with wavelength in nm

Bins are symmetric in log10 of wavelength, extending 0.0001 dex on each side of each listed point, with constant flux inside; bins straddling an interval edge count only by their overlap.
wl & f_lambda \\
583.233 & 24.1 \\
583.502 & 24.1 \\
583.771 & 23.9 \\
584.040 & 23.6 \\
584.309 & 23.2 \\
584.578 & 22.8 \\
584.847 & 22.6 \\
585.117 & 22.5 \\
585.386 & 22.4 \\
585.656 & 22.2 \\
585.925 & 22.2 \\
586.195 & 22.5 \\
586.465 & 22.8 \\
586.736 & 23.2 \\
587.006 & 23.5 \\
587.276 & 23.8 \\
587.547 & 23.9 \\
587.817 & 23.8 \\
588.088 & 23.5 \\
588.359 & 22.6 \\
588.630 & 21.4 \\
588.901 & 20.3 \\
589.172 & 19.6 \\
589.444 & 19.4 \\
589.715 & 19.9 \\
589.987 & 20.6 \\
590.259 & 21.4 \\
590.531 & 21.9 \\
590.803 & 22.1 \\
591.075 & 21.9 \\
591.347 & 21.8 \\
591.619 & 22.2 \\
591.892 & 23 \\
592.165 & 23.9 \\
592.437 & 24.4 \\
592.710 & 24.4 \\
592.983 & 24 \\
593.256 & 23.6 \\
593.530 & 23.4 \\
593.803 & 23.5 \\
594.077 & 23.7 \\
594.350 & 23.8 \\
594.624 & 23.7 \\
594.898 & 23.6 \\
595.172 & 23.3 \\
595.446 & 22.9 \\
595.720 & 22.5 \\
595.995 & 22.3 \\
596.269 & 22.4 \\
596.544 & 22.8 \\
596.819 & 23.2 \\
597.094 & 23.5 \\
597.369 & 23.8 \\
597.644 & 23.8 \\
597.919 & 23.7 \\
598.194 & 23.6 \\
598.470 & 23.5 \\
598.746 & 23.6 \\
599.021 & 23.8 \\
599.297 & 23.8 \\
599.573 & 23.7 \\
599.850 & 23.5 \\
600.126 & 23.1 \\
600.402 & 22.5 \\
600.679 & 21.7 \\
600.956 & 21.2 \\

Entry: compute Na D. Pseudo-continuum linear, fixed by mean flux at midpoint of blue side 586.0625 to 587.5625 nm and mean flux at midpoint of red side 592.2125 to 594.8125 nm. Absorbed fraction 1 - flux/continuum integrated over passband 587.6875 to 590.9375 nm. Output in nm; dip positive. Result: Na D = 0.29 nm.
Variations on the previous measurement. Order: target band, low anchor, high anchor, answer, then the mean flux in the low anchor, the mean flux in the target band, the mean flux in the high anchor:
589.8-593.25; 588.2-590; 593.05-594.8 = -0.079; 20.6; 22.6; 23.6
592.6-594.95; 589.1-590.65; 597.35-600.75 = -0.219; 20.5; 23.7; 23.4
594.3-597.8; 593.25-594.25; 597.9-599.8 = 0.061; 23.5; 23.2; 23.7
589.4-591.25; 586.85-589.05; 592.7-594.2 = 0.167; 22.8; 21.1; 23.7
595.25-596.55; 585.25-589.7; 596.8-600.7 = 0.031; 22.3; 22.6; 23.4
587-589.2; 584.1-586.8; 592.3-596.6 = 0.029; 22.7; 22.6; 23.4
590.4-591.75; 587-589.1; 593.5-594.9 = 0.069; 22.7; 22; 23.6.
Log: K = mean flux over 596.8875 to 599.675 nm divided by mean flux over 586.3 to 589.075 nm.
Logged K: 1.04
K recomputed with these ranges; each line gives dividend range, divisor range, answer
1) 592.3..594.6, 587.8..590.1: 1.13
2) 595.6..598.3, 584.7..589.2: 1.03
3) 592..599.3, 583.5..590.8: 1.05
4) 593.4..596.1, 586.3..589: 1.02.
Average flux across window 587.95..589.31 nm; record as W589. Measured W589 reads 21.5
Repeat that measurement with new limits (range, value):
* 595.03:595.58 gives 23.1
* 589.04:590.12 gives 19.9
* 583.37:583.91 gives 24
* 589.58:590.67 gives 20.9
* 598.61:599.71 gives 23.7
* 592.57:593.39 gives 24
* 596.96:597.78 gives 23.7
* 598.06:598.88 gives 23.5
